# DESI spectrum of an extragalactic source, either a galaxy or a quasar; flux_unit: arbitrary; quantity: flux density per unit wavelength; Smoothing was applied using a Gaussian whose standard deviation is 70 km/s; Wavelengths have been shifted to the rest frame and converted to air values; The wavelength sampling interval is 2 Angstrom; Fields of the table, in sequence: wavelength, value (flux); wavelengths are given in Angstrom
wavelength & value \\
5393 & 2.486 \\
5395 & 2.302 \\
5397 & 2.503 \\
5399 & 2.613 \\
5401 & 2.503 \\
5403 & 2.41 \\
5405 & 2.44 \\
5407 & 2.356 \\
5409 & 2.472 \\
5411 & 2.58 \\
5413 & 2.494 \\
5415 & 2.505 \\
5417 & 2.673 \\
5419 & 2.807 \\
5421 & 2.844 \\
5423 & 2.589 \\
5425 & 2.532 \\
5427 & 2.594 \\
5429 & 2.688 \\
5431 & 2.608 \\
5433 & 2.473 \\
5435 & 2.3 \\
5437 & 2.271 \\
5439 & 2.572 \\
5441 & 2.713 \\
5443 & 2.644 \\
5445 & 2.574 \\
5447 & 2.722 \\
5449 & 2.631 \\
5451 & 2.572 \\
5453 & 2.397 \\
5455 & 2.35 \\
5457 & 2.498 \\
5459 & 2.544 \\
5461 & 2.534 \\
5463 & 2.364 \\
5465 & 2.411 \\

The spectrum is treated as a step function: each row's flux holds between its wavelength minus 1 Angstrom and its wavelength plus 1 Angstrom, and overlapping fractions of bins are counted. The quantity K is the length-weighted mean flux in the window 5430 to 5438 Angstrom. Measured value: 2.41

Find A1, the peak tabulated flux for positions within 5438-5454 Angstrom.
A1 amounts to 2.722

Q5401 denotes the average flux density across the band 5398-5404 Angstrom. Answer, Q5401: 2.51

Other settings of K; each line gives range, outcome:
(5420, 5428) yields 2.64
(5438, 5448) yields 2.64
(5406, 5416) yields 2.48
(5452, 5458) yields 2.42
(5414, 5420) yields 2.66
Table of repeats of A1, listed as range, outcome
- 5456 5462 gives 2.544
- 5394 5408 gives 2.613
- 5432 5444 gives 2.713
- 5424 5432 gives 2.688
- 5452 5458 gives 2.498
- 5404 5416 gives 2.58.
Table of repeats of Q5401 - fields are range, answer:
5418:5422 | 2.83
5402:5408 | 2.4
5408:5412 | 2.53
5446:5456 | 2.53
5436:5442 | 2.52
